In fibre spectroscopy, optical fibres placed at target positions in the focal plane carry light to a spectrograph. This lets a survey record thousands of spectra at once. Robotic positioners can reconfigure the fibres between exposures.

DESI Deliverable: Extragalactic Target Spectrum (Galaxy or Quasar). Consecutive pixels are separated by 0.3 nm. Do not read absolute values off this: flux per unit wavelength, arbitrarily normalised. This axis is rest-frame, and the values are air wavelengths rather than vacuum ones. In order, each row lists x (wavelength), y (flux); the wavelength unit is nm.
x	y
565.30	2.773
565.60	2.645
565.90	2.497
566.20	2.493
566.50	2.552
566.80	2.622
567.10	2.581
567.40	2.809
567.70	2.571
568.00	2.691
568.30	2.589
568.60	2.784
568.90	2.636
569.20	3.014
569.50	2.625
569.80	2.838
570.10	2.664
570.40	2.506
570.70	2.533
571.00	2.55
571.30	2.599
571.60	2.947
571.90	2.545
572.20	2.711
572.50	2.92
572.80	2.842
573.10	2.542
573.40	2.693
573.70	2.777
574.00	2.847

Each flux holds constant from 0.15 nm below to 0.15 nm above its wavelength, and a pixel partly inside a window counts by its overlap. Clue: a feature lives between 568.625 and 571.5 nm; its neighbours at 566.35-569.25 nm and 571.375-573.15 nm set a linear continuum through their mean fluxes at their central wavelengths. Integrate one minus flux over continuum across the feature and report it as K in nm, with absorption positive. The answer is 0.04 nm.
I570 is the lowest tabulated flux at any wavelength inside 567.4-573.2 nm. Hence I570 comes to 2.506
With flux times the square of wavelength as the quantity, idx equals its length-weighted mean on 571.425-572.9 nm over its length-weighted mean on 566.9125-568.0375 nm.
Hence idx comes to 1.1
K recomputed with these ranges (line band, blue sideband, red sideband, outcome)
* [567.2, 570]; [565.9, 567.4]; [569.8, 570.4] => -0.10 nm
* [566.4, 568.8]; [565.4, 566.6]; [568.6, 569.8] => 0.01 nm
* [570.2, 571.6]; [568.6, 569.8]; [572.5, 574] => 0.08 nm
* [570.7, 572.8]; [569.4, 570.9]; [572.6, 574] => -0.02 nm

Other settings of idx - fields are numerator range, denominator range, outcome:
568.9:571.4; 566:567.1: 1.06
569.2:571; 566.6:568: 1.01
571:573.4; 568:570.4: 1.01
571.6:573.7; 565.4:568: 1.07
